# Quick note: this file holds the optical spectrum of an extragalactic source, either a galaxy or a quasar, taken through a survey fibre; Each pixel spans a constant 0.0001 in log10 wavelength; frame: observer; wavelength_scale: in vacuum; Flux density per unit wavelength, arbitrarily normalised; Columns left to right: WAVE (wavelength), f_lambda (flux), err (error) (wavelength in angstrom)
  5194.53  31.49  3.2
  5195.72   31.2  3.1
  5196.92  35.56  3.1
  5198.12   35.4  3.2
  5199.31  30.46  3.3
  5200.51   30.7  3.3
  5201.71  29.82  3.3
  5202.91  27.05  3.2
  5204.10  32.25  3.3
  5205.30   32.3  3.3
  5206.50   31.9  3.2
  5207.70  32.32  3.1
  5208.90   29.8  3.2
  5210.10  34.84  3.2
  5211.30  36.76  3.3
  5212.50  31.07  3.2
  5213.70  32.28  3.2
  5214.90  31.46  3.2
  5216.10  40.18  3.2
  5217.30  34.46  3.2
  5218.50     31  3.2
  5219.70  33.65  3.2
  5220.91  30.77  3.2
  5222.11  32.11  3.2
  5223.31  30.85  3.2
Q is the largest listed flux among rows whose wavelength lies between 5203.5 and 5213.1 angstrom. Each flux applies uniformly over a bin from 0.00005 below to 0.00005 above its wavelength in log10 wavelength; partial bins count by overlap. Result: 36.76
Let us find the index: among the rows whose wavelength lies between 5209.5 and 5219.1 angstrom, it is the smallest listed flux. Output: 31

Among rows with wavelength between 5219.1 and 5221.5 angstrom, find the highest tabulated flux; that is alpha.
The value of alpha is 33.65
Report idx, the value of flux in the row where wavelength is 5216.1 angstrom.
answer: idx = 40.18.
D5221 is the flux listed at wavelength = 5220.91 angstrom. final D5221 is 30.77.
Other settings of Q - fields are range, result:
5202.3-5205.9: 32.3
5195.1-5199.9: 35.56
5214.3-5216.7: 40.18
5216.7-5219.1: 34.46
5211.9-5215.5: 32.28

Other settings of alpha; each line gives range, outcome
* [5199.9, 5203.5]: 30.7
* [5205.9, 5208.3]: 32.32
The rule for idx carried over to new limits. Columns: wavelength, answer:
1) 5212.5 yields 31.07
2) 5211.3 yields 36.76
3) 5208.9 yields 29.8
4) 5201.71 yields 29.82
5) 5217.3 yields 34.46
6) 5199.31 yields 30.46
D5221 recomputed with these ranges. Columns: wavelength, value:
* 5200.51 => 30.7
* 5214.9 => 31.46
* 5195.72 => 31.2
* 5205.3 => 32.3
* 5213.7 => 32.28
